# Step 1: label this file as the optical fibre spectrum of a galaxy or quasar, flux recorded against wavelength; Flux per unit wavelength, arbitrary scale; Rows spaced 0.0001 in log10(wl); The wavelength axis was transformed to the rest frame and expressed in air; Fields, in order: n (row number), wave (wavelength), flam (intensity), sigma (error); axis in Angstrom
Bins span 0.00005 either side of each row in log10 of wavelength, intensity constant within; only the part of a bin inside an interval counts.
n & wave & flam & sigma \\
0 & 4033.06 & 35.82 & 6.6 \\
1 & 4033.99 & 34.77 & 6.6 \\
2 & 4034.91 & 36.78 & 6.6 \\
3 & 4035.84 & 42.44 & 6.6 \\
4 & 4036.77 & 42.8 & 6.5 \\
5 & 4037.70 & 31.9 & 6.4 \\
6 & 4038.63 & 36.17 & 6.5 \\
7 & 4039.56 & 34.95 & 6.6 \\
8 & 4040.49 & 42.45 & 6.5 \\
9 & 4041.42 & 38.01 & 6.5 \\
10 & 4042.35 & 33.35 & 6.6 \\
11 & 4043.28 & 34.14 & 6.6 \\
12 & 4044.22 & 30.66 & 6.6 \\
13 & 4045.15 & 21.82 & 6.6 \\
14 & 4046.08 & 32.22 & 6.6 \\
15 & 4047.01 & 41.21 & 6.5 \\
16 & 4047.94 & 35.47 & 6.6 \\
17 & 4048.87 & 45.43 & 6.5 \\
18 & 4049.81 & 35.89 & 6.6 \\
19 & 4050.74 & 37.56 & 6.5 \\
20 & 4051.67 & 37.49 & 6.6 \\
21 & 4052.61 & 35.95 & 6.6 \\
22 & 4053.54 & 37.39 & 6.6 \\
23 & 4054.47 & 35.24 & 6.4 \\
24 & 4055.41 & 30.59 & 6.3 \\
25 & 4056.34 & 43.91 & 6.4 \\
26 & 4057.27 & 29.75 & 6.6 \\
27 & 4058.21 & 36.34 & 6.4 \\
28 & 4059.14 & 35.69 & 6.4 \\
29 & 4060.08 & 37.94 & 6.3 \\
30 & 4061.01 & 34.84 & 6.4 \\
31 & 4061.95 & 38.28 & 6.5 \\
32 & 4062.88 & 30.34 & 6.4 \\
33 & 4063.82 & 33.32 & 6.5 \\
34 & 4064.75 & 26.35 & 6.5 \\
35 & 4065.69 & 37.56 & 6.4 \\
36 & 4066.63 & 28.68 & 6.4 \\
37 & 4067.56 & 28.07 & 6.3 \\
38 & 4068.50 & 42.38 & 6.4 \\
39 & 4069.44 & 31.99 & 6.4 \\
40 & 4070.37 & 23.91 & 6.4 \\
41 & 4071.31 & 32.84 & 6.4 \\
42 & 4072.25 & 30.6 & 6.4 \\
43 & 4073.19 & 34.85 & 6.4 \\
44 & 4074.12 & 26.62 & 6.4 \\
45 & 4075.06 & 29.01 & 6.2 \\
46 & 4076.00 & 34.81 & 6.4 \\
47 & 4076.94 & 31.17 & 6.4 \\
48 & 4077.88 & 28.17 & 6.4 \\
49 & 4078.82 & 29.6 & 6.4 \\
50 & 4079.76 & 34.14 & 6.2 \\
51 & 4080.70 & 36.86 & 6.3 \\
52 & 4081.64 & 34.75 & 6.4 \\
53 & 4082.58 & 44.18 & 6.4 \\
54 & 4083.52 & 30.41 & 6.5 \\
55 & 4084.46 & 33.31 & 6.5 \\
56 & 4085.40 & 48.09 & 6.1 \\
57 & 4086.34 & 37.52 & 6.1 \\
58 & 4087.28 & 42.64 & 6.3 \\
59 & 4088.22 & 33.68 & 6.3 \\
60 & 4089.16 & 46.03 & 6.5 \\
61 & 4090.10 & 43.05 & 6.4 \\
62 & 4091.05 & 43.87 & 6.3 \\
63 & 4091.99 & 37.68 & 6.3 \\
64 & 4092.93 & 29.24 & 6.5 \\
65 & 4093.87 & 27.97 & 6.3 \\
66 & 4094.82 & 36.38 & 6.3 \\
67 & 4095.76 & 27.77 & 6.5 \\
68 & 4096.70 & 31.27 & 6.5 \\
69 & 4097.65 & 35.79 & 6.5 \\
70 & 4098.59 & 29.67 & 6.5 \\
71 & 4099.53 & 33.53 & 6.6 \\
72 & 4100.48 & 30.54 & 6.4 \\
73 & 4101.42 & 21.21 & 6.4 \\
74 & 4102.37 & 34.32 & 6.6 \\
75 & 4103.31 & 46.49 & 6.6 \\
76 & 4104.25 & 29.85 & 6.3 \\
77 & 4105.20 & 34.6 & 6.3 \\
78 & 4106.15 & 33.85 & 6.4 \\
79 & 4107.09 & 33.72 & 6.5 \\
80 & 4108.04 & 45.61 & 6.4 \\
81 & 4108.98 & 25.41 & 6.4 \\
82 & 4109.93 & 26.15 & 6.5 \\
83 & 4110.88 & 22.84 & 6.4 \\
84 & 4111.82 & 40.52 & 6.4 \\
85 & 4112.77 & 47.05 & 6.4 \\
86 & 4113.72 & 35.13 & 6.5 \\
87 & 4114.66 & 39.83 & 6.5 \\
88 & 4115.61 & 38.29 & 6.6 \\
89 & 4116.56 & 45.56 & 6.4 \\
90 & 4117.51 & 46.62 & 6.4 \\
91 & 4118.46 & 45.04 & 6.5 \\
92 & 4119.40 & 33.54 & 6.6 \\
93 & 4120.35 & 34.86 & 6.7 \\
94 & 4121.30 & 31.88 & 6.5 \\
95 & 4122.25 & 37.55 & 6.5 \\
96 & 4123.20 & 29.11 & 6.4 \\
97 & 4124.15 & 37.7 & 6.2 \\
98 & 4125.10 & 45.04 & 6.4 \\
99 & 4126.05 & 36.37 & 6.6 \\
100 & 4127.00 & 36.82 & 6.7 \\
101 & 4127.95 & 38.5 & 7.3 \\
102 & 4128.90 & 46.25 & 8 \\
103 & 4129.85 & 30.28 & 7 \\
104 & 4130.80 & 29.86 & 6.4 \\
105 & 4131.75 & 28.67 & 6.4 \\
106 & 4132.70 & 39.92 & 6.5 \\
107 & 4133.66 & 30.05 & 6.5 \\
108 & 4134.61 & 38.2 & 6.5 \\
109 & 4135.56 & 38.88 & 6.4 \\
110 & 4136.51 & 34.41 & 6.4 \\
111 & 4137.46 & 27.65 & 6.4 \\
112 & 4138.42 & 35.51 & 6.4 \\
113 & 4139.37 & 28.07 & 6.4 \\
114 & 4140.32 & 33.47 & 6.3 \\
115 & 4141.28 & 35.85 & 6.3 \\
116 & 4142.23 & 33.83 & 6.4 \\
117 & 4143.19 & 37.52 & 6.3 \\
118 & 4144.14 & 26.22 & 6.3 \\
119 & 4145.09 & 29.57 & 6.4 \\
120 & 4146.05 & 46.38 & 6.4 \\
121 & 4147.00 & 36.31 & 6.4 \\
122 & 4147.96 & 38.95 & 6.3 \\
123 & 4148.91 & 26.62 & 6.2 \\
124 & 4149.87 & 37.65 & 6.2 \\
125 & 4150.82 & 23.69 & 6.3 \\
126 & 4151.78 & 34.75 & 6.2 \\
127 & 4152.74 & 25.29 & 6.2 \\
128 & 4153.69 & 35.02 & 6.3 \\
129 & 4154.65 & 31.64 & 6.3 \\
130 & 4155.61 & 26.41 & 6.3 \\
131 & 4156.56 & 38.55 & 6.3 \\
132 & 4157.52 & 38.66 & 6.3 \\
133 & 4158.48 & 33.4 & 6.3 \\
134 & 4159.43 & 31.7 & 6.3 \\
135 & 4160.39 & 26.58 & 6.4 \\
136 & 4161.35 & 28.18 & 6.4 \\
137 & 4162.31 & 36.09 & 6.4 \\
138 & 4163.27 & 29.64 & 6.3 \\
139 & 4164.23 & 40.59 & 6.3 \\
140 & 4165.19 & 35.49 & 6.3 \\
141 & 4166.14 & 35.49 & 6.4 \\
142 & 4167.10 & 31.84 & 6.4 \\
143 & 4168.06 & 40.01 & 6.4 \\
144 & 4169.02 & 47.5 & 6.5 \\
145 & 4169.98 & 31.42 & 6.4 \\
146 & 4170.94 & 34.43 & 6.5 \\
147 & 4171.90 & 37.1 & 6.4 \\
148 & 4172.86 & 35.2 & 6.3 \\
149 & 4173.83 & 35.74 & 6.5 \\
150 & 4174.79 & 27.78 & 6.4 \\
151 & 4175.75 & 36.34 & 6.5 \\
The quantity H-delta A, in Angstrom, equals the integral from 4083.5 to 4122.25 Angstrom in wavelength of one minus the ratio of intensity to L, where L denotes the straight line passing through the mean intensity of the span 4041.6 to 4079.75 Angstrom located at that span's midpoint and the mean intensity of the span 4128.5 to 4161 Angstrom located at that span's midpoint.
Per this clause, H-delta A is -2.9 Angstrom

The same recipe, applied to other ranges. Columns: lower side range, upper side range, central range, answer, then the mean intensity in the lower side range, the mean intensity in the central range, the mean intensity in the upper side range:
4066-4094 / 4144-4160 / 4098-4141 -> -1.92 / 34.6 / 35.3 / 33.1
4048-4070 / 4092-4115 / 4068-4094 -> -0.61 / 35.2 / 35.1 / 33.3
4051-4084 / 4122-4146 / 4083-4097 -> -1.12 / 33.6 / 36.7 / 34.8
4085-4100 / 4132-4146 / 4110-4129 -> -1.68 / 36.5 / 38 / 33.8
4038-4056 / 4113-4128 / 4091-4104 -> 1.61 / 35.6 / 32.9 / 38.4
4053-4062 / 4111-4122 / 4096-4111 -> 2.41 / 35.9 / 32.3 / 39.3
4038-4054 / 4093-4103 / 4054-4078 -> 0.80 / 35.8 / 32.9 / 31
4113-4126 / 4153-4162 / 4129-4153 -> 1.06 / 38.6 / 33.4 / 32.2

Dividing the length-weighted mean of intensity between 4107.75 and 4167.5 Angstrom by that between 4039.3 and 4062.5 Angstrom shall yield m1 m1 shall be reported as 0.97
